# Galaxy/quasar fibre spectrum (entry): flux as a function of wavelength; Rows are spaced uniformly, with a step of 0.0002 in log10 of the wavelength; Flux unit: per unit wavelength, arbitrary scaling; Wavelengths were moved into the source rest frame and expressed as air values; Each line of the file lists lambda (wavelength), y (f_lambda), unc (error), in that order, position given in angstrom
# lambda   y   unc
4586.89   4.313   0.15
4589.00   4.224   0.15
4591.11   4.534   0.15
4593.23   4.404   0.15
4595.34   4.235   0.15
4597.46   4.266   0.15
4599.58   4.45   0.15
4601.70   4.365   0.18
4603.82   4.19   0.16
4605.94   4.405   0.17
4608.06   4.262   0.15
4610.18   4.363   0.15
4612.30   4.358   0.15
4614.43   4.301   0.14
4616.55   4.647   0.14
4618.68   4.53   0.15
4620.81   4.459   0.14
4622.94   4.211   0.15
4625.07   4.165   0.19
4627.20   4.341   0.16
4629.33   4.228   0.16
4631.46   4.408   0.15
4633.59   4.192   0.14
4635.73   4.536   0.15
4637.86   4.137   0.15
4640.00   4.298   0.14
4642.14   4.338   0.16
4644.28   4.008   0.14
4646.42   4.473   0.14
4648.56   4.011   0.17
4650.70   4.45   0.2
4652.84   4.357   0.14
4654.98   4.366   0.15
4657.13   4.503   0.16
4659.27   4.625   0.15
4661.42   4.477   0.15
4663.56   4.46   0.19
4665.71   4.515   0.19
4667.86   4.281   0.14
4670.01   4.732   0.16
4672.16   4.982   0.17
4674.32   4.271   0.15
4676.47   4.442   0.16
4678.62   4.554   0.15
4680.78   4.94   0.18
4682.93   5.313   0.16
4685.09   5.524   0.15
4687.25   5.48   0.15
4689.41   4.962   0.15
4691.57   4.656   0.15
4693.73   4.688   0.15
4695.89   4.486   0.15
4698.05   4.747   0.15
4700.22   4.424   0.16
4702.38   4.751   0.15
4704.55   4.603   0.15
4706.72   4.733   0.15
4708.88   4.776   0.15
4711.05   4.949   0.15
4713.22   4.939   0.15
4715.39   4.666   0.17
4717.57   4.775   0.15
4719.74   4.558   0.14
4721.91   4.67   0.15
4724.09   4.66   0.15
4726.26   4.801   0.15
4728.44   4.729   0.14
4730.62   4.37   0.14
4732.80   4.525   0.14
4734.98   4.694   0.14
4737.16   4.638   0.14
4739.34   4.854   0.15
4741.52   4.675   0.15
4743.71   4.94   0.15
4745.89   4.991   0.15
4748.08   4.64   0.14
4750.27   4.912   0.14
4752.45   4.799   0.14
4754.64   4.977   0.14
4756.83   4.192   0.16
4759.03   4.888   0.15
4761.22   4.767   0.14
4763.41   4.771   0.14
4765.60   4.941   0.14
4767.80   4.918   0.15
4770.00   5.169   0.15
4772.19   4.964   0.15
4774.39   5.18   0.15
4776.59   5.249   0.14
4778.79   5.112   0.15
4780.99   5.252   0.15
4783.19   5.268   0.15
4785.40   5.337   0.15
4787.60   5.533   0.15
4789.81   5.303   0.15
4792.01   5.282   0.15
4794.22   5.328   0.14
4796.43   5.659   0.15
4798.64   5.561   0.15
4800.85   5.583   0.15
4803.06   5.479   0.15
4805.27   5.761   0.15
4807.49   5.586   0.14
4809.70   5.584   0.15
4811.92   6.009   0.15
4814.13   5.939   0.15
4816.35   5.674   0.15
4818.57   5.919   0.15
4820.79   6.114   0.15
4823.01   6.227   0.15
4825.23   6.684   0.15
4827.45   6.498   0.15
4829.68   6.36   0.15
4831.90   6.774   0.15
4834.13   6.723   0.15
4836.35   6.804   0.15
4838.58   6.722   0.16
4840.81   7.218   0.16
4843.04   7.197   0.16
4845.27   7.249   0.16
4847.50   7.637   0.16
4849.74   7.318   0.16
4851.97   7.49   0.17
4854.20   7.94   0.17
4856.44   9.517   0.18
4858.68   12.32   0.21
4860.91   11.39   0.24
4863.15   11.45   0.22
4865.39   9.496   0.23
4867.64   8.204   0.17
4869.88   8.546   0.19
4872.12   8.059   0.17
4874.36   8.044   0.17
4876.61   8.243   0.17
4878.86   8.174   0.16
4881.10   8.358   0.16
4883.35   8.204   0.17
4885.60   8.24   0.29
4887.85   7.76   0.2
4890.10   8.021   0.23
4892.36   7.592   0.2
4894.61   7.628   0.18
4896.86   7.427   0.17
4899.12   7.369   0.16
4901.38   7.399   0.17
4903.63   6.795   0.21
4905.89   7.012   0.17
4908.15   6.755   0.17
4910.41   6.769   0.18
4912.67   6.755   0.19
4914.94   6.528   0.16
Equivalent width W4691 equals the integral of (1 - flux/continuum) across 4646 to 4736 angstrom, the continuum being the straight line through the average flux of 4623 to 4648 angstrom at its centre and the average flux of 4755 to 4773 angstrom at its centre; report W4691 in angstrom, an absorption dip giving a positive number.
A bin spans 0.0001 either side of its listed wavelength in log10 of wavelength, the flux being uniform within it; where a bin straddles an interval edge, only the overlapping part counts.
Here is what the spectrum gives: -3.0 angstrom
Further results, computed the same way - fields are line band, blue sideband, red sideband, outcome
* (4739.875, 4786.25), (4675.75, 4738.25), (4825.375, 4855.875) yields 6.4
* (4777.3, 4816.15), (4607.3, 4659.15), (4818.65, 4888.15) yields 8.4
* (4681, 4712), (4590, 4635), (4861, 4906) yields 3.7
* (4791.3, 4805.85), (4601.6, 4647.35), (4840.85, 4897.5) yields 3.5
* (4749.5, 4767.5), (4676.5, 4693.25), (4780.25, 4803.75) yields 1.7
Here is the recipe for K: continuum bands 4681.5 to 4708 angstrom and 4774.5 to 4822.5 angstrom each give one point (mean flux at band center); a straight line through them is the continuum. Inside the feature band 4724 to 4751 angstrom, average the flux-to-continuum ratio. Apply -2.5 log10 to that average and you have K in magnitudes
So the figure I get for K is 0.09 mag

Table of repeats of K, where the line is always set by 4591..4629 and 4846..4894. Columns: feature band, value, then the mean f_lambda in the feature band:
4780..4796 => 0.34 mag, 5.34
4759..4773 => 0.37 mag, 4.92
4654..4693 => 0.15 mag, 4.73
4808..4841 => 0.24 mag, 6.31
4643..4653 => 0.17 mag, 4.25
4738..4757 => 0.35 mag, 4.8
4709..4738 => 0.31 mag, 4.69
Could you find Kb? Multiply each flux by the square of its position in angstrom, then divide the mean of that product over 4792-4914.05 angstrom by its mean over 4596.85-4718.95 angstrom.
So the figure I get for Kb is 1.75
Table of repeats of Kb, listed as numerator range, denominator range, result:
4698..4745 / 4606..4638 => 1.13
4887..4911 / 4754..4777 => 1.58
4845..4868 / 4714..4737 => 2.09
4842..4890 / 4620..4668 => 2.17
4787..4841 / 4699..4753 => 1.32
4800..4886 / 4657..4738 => 1.69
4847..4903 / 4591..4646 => 2.18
